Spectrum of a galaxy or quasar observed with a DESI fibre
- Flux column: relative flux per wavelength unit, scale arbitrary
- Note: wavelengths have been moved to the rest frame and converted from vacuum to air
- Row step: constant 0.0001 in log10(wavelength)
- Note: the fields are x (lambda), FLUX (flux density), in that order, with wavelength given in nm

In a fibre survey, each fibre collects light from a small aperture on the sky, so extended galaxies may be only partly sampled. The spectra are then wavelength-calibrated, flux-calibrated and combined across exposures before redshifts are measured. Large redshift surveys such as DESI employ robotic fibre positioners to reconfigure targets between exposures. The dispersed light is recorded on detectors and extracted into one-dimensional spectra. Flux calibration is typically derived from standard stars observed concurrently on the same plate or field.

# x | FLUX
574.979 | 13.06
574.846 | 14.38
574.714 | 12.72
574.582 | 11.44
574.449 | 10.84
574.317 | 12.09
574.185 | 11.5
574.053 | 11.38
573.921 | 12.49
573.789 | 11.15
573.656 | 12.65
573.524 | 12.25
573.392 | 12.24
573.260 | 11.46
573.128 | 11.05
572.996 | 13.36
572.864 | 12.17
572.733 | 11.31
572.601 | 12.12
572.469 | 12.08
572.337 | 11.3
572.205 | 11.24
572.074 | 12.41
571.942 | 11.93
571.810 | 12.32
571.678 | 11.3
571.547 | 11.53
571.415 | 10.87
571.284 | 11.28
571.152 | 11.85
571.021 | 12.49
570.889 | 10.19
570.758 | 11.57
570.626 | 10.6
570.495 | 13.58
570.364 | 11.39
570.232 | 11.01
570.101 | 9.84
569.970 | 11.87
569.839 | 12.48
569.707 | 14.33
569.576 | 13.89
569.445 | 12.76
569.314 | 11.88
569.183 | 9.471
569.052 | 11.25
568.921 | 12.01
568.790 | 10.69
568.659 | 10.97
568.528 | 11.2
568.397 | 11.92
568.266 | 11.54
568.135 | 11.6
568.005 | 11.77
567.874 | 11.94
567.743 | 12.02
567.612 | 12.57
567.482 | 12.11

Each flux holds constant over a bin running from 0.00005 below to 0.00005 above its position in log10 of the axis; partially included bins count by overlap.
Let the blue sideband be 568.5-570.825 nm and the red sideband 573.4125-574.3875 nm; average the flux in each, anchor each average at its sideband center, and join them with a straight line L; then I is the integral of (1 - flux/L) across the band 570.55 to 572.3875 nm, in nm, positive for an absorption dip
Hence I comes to 0.05 nm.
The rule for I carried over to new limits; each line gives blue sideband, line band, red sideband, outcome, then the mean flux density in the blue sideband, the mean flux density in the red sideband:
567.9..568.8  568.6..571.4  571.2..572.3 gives -0.04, 11.5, 11.6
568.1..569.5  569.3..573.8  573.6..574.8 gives -0.11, 11.4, 11.8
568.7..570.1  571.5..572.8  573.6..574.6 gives 0.00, 11.9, 11.7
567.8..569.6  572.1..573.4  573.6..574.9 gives 0.01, 11.6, 12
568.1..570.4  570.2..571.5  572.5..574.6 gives 0.03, 11.7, 11.9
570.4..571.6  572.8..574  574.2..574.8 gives -0.03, 11.5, 11.8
